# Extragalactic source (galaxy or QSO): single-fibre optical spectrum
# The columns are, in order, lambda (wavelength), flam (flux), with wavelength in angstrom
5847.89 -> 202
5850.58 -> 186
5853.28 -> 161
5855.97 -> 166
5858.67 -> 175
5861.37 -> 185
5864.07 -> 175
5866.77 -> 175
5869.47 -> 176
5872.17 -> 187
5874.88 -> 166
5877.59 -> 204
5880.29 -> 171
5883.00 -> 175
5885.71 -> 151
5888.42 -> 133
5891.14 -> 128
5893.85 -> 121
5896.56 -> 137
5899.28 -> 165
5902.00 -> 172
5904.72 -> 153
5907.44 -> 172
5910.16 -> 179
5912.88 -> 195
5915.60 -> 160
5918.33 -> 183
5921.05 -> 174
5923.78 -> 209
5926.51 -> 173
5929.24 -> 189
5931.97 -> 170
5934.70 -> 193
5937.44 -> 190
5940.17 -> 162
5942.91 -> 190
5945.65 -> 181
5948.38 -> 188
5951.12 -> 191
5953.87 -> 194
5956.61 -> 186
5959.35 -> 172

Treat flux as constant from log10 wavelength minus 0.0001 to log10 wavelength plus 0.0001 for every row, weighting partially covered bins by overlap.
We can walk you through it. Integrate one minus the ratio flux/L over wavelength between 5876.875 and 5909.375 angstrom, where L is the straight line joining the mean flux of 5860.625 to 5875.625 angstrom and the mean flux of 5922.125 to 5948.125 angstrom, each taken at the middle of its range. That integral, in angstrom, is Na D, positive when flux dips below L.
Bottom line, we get 4.28 angstrom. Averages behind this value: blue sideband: 178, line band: 156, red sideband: 184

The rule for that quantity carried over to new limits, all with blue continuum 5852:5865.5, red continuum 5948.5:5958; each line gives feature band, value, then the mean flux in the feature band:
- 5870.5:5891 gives 1.1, 167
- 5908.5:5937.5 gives 0.3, 183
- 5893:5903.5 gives 1.7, 150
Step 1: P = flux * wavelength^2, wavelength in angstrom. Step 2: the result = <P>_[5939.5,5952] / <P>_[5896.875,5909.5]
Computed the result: 1.13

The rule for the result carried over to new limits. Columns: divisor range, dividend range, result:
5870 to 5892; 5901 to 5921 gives 1.06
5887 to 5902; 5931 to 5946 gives 1.31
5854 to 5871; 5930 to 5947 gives 1.06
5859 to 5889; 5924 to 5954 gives 1.08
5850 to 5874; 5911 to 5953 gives 1.07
